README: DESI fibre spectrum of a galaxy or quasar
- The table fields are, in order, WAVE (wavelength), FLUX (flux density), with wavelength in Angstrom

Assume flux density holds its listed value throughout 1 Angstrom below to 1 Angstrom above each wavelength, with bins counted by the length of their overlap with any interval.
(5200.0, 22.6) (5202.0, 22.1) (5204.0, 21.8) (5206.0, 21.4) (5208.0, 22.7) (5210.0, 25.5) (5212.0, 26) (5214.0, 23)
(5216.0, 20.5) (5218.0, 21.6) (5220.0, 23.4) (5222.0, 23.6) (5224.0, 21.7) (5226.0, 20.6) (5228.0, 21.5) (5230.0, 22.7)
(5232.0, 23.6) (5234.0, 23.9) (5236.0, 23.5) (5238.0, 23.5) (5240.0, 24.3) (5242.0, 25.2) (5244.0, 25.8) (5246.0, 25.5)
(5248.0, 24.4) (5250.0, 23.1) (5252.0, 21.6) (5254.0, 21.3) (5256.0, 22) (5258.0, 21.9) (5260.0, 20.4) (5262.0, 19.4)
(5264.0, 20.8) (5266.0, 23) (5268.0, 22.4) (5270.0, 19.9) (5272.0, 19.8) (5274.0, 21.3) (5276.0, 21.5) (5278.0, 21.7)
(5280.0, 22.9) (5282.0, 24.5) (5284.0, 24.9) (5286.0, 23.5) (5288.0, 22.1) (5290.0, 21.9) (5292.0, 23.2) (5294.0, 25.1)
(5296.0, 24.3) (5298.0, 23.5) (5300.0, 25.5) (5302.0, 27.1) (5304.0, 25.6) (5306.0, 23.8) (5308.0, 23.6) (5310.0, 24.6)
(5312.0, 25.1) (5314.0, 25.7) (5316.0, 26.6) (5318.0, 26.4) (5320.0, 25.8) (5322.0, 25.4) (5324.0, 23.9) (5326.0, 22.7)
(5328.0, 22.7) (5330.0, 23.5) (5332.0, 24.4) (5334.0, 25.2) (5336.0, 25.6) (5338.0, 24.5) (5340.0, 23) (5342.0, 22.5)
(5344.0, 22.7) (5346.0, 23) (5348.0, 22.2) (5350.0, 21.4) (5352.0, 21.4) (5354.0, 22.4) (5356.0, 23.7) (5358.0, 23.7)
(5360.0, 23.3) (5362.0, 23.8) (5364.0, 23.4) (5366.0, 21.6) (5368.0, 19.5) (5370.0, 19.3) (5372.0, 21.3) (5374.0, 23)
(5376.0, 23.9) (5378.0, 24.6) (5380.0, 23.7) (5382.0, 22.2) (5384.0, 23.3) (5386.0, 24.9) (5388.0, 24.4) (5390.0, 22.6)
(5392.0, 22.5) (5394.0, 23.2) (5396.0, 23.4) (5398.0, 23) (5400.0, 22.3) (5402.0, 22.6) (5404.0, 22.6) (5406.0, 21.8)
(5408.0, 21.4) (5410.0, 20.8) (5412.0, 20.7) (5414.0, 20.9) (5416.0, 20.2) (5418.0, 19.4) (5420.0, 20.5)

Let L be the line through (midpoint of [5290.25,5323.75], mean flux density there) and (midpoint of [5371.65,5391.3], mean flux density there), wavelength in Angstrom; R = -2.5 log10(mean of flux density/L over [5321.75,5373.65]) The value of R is 0.06 mag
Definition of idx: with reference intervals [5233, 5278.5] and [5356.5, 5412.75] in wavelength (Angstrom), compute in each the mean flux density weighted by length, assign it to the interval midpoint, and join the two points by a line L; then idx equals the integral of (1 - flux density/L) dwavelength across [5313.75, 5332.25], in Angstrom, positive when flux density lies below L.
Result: -1.8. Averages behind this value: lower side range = 22.5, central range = 24.7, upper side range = 22.6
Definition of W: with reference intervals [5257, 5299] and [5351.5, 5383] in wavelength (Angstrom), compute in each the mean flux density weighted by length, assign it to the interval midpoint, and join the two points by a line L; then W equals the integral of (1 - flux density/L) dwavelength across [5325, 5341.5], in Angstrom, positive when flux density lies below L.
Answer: -1.1 Angstrom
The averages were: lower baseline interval 22.3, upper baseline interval 22.6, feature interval 23.9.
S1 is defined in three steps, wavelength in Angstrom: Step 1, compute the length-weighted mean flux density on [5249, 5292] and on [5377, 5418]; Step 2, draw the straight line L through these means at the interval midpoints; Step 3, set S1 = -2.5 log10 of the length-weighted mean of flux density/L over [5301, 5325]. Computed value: -0.15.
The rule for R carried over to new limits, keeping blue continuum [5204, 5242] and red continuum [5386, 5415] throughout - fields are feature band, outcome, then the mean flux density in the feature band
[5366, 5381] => 0.02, 22.1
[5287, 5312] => -0.07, 24.2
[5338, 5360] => -0.01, 22.7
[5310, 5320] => -0.14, 25.8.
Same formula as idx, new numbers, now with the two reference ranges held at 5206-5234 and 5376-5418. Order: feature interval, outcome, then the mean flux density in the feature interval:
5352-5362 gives -0.3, 23.1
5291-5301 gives -0.7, 24.3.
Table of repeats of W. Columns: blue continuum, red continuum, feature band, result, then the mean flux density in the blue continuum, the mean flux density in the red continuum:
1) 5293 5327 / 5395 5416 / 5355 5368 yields 0.2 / 25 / 21.9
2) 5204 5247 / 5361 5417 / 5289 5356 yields -3.9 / 23.3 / 22.4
